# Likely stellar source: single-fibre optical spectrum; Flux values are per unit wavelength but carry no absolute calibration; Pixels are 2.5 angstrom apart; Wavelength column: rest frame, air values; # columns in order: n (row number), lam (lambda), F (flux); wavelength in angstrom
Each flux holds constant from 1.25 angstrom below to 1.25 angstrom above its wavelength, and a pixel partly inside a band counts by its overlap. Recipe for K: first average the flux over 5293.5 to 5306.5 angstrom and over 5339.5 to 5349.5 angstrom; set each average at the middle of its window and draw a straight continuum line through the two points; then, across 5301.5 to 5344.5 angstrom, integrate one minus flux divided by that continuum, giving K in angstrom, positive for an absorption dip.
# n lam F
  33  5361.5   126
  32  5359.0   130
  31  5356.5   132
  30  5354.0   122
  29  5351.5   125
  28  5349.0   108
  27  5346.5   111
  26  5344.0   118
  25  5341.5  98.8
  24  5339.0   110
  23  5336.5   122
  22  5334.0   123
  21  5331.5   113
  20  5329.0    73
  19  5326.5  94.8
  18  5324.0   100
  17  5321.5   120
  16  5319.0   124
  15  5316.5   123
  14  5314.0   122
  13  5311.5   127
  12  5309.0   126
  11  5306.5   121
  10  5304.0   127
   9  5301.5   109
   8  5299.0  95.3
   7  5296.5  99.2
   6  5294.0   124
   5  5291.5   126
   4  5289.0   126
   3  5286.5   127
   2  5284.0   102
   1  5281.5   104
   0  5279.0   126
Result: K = -1.54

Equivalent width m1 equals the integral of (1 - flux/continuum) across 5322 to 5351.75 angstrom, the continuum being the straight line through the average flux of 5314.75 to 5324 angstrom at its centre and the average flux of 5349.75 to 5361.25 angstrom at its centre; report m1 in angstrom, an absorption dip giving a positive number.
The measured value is 3.63 angstrom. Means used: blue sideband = 119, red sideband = 126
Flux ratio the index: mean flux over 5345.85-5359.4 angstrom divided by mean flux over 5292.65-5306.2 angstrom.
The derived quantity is 1.1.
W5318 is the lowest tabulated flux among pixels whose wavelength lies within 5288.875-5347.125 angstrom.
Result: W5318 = 73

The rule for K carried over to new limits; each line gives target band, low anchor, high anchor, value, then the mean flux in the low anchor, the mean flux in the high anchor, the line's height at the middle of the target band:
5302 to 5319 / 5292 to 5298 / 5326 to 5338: -2.1 angstrom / 113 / 106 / 110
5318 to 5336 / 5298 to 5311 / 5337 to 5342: 0.6 angstrom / 117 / 108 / 111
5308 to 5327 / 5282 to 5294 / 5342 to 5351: -0.3 angstrom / 120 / 112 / 116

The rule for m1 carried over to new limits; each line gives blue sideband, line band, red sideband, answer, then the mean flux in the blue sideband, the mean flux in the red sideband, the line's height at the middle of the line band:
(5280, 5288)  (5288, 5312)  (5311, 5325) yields -0.48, 112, 119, 115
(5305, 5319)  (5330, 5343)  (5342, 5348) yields 0.29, 124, 112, 115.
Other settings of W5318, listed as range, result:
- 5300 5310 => 109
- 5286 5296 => 124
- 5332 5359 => 98.8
